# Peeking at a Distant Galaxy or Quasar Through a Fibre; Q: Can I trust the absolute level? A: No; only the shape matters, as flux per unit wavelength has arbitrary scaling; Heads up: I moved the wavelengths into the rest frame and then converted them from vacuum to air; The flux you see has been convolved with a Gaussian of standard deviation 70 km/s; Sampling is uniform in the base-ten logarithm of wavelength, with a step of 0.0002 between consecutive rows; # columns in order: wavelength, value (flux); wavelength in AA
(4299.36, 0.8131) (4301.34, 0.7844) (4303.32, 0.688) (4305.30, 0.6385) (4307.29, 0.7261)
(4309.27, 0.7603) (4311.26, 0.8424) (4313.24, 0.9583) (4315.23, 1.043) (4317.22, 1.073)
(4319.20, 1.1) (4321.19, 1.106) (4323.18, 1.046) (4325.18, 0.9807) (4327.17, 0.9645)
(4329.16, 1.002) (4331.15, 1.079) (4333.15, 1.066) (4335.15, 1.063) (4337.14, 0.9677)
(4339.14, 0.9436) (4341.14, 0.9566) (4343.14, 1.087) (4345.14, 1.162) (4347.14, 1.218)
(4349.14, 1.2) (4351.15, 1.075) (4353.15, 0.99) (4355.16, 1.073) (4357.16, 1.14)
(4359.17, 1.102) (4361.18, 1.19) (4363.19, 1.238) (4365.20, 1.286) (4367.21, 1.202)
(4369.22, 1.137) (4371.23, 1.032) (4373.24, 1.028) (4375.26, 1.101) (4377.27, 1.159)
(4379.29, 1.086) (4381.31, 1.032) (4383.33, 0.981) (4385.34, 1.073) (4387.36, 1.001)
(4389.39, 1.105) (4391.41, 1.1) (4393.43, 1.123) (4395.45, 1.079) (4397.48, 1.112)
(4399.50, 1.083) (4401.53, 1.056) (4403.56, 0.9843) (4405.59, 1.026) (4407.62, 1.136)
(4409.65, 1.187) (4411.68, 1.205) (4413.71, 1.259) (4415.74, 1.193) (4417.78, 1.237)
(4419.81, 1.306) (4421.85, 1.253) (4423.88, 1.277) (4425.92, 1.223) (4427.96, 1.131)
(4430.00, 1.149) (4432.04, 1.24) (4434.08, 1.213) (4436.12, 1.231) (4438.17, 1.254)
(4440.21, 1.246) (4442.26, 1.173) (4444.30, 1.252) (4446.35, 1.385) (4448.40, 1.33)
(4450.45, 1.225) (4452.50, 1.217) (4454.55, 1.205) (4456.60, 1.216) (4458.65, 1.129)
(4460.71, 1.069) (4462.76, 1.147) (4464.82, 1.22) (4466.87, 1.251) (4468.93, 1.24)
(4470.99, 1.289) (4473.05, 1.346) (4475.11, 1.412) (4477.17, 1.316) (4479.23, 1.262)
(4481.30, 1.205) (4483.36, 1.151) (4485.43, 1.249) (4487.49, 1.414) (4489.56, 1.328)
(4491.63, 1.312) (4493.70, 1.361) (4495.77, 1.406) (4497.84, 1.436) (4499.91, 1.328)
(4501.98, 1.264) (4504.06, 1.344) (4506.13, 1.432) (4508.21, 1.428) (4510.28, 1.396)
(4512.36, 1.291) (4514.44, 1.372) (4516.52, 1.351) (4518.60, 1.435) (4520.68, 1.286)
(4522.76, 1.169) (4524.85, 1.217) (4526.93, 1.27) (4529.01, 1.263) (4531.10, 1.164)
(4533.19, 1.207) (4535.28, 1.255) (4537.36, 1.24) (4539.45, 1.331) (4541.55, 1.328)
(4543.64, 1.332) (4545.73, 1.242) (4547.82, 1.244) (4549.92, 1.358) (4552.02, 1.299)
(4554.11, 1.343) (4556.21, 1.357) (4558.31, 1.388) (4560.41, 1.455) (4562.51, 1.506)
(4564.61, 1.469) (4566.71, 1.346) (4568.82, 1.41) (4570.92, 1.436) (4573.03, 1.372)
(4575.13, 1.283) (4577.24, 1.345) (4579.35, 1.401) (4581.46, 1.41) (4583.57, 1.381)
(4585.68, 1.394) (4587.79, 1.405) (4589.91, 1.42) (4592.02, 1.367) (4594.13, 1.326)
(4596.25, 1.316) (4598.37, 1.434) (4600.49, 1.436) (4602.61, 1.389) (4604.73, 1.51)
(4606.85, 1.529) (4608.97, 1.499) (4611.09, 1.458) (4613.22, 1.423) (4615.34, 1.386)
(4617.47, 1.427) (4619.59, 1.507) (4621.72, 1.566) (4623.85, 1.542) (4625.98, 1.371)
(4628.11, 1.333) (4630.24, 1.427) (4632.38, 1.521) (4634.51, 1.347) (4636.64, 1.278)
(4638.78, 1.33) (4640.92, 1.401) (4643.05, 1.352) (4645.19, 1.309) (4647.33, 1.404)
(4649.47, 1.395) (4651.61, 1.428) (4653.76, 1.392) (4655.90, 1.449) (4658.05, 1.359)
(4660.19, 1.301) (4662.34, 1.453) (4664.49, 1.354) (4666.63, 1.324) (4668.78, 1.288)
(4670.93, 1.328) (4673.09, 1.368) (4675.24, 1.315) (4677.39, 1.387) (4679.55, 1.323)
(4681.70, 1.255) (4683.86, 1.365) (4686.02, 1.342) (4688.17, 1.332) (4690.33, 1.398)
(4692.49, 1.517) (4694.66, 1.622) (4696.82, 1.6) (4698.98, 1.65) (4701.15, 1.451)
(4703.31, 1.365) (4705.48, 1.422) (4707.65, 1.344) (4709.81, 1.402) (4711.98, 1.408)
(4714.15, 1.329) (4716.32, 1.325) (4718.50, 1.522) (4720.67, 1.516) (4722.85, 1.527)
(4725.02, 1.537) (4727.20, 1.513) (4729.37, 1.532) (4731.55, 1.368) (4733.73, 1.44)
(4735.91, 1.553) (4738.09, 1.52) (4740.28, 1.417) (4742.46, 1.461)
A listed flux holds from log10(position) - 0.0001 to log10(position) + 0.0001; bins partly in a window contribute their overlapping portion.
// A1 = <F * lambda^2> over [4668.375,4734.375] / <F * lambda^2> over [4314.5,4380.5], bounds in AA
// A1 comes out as 1.5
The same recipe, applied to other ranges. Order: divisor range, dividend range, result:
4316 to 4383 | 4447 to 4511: 1.26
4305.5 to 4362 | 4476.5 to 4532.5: 1.38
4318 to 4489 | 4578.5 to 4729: 1.36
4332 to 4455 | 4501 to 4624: 1.29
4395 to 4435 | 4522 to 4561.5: 1.17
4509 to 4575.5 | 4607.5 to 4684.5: 1.09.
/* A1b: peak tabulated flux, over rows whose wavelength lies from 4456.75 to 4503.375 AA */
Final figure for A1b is 1.436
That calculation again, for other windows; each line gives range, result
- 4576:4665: 1.566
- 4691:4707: 1.65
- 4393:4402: 1.123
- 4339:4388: 1.286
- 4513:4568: 1.506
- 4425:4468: 1.385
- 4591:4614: 1.529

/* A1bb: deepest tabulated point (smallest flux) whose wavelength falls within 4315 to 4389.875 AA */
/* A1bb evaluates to 0.9436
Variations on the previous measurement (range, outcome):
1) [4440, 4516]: 1.069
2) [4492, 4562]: 1.164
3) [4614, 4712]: 1.255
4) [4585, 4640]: 1.278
